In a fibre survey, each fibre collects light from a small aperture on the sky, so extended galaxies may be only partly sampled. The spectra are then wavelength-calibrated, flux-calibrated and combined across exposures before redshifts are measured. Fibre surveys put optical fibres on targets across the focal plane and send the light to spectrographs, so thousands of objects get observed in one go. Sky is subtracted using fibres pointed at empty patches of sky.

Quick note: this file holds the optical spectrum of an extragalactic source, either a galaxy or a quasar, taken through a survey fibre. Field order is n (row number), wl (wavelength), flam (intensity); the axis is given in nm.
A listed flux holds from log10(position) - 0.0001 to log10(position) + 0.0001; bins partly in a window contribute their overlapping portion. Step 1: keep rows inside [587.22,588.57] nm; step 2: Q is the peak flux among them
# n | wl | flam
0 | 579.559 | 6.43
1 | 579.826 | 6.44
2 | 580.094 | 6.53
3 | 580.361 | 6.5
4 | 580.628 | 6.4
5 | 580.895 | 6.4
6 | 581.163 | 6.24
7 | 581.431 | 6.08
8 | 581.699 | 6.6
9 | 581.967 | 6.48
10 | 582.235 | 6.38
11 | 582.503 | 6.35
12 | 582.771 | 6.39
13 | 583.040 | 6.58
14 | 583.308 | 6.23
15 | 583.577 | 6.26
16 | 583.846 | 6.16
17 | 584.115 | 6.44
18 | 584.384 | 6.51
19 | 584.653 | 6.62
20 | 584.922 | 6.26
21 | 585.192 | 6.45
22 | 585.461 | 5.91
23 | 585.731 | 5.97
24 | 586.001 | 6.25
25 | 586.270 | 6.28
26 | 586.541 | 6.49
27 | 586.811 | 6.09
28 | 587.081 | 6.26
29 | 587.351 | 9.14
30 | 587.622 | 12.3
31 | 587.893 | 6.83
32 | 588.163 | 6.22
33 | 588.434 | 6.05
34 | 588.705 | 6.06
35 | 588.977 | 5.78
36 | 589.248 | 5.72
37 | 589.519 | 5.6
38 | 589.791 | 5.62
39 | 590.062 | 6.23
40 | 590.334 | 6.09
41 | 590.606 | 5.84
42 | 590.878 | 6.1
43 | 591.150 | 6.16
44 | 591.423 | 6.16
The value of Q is 12.3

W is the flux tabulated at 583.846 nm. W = 6.16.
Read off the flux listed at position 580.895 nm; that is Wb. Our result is 6.4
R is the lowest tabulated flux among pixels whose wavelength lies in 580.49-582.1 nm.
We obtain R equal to 6.08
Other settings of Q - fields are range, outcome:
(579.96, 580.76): 6.53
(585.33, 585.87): 5.97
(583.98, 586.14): 6.62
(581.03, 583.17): 6.6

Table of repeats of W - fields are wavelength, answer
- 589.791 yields 5.62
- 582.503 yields 6.35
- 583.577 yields 6.26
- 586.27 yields 6.28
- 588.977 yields 5.78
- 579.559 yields 6.43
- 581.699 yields 6.6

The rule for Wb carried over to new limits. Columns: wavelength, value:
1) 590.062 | 6.23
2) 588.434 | 6.05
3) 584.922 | 6.26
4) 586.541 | 6.49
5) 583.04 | 6.58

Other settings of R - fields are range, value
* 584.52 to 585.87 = 5.91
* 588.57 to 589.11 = 5.78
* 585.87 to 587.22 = 6.09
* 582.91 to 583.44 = 6.23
